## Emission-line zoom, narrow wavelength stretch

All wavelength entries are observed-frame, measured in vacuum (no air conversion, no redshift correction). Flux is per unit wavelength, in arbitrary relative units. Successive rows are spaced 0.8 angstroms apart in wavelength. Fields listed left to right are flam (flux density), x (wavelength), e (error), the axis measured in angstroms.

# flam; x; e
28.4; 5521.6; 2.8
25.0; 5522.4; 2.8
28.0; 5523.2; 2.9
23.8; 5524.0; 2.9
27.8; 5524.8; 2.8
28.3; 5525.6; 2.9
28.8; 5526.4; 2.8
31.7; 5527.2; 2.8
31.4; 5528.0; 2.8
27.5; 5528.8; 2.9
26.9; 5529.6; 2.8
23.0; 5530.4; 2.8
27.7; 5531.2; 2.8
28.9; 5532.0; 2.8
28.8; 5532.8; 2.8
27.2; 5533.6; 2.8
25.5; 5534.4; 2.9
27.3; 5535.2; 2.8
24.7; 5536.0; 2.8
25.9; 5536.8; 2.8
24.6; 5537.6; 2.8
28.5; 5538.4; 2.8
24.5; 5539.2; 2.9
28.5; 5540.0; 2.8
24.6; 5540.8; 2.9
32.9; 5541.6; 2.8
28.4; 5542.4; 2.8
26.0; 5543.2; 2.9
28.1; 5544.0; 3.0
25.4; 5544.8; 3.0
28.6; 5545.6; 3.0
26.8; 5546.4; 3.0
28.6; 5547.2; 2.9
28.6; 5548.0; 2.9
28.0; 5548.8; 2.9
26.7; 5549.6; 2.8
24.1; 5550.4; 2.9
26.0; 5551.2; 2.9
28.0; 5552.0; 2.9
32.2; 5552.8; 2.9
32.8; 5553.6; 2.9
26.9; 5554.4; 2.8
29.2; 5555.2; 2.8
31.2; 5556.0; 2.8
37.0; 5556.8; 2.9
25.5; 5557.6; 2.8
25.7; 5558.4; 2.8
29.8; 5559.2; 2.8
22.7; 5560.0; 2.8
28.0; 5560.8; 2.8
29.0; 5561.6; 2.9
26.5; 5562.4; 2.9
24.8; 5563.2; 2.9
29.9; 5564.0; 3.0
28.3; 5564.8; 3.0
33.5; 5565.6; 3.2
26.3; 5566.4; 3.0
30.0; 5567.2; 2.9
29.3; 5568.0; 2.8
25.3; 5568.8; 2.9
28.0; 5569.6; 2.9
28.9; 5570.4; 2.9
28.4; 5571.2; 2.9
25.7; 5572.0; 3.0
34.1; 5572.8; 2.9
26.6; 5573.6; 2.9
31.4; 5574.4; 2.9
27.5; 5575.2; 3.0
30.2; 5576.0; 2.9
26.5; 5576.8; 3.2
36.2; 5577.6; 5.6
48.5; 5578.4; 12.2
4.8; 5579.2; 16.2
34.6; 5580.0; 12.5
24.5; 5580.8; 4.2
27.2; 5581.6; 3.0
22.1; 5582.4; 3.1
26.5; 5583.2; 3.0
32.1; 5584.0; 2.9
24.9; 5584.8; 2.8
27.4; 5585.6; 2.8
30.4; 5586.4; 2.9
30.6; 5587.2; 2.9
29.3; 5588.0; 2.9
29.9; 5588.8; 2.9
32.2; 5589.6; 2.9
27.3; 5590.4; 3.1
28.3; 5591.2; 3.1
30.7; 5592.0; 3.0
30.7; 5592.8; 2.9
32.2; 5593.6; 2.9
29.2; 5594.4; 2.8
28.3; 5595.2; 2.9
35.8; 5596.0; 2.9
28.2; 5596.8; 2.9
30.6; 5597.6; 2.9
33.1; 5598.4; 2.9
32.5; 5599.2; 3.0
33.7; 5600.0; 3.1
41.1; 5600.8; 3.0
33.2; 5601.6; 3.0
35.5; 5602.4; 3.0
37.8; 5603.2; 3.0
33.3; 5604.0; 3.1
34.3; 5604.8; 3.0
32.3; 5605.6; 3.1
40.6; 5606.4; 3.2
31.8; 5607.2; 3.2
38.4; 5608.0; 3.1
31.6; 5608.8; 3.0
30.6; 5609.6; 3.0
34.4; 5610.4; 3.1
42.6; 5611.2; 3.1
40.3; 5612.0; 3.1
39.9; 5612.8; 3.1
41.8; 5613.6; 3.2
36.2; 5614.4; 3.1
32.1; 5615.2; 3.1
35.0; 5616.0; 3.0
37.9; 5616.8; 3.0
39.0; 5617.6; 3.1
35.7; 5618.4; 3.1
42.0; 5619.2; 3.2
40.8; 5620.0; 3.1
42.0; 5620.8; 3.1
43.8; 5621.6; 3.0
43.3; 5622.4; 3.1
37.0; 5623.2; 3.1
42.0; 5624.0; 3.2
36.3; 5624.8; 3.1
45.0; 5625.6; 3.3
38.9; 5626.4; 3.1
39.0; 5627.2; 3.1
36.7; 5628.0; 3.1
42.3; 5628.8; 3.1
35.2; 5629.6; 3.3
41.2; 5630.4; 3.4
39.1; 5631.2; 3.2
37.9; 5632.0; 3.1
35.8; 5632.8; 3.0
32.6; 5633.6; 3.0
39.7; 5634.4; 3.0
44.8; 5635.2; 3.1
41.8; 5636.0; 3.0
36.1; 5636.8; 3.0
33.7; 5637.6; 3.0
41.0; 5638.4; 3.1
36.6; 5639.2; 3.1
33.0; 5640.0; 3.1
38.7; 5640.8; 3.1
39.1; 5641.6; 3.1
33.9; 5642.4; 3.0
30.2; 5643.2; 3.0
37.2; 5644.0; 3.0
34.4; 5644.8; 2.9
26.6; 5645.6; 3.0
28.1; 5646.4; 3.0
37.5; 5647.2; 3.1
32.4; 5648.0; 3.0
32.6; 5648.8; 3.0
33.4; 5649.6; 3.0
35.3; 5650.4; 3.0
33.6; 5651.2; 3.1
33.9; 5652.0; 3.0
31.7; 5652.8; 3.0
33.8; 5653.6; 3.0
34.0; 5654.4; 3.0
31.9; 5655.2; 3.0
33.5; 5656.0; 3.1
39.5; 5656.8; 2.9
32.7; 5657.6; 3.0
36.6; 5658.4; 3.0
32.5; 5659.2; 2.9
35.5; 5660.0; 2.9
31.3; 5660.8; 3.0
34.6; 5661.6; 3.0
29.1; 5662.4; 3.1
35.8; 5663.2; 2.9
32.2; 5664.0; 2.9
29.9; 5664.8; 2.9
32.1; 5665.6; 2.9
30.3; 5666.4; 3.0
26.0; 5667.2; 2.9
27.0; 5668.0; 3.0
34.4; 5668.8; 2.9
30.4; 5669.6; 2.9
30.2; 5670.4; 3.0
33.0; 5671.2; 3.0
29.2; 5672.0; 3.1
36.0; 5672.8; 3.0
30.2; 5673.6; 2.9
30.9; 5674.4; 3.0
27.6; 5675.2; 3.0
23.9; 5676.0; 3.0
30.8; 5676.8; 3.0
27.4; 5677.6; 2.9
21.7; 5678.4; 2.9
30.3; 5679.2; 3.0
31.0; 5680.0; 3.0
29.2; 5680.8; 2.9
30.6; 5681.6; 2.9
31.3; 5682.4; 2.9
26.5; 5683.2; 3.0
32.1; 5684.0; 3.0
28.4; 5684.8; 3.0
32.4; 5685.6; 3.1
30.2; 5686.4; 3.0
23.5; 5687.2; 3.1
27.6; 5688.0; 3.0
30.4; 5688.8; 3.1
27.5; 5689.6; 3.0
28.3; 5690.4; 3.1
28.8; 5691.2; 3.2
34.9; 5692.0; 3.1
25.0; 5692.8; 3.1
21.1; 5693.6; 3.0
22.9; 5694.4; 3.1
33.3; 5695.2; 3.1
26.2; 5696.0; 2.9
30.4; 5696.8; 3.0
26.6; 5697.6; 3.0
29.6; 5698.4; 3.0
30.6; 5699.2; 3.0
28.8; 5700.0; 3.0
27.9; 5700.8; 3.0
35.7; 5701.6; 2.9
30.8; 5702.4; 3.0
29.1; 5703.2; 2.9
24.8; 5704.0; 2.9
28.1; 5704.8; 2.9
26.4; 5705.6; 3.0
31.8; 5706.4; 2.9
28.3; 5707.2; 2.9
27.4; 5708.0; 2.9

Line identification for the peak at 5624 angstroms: Mg II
